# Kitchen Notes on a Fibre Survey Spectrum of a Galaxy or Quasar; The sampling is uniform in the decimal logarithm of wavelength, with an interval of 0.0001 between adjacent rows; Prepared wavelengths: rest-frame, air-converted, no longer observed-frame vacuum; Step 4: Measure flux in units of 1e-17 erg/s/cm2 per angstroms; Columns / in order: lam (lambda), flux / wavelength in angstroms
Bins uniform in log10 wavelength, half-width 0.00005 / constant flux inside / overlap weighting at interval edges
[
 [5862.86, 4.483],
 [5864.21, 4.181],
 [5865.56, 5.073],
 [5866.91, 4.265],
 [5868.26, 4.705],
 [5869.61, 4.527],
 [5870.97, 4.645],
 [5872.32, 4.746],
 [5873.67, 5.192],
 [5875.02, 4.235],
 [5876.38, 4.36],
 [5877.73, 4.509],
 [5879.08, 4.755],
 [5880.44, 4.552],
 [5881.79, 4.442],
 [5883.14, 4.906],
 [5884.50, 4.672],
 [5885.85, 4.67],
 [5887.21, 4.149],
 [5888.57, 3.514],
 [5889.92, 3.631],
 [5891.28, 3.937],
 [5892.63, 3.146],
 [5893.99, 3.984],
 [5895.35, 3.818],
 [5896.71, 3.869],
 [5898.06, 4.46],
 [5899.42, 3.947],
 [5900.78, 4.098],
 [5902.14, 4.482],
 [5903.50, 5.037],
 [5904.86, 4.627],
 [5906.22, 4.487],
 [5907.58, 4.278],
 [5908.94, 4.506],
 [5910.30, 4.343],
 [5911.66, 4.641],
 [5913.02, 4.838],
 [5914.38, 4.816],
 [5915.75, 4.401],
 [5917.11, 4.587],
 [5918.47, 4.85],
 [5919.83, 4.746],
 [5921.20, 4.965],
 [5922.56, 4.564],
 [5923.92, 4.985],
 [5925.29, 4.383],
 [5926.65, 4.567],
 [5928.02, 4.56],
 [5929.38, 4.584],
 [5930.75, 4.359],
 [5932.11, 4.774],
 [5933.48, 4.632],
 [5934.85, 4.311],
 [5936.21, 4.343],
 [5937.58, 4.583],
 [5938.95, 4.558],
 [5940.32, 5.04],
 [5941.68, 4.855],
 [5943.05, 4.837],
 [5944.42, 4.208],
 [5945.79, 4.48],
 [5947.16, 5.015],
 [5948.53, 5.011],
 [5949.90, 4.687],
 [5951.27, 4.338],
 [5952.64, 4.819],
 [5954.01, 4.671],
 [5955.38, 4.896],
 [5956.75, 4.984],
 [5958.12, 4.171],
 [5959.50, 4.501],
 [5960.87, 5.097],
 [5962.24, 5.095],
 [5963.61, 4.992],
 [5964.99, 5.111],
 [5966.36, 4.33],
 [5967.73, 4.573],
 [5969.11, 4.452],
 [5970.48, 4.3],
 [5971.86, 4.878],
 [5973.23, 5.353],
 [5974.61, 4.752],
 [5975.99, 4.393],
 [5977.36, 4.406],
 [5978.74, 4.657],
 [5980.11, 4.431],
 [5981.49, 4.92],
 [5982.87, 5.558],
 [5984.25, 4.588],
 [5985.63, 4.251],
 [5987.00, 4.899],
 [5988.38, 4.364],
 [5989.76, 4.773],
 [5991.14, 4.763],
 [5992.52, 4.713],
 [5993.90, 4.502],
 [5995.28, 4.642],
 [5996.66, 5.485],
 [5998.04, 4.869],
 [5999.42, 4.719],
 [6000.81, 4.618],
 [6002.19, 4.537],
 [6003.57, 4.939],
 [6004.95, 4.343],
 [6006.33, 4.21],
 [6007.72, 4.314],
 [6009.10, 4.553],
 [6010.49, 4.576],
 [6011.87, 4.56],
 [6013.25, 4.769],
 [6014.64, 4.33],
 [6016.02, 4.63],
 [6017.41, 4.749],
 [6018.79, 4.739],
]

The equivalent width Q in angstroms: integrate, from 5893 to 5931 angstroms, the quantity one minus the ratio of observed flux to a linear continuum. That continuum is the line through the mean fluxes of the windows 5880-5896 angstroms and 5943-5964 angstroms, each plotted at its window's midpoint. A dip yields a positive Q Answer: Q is -1.2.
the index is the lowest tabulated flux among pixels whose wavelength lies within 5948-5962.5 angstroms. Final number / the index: 4.171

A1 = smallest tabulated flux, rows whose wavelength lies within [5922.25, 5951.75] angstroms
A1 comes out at 4.208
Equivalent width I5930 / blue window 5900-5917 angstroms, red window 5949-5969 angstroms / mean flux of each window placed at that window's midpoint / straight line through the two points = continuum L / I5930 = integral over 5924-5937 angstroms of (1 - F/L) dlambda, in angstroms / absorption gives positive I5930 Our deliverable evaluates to 0.3 angstroms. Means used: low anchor 4.54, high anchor 4.73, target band 4.52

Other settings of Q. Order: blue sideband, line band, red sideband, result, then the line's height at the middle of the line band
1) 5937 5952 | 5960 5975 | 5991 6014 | -0.4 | 4.68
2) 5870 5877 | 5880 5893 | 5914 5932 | 1.3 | 4.63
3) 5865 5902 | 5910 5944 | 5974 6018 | -1.5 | 4.45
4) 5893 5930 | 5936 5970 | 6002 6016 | -1.6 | 4.5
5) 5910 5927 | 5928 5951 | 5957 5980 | 0.2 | 4.68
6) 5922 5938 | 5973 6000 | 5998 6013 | -1.1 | 4.56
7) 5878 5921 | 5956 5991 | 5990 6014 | -1.1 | 4.58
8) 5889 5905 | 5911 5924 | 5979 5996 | -1.6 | 4.21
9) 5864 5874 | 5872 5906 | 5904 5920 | 2.4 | 4.64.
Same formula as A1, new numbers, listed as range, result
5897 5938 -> 3.947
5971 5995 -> 4.251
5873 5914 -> 3.146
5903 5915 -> 4.278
